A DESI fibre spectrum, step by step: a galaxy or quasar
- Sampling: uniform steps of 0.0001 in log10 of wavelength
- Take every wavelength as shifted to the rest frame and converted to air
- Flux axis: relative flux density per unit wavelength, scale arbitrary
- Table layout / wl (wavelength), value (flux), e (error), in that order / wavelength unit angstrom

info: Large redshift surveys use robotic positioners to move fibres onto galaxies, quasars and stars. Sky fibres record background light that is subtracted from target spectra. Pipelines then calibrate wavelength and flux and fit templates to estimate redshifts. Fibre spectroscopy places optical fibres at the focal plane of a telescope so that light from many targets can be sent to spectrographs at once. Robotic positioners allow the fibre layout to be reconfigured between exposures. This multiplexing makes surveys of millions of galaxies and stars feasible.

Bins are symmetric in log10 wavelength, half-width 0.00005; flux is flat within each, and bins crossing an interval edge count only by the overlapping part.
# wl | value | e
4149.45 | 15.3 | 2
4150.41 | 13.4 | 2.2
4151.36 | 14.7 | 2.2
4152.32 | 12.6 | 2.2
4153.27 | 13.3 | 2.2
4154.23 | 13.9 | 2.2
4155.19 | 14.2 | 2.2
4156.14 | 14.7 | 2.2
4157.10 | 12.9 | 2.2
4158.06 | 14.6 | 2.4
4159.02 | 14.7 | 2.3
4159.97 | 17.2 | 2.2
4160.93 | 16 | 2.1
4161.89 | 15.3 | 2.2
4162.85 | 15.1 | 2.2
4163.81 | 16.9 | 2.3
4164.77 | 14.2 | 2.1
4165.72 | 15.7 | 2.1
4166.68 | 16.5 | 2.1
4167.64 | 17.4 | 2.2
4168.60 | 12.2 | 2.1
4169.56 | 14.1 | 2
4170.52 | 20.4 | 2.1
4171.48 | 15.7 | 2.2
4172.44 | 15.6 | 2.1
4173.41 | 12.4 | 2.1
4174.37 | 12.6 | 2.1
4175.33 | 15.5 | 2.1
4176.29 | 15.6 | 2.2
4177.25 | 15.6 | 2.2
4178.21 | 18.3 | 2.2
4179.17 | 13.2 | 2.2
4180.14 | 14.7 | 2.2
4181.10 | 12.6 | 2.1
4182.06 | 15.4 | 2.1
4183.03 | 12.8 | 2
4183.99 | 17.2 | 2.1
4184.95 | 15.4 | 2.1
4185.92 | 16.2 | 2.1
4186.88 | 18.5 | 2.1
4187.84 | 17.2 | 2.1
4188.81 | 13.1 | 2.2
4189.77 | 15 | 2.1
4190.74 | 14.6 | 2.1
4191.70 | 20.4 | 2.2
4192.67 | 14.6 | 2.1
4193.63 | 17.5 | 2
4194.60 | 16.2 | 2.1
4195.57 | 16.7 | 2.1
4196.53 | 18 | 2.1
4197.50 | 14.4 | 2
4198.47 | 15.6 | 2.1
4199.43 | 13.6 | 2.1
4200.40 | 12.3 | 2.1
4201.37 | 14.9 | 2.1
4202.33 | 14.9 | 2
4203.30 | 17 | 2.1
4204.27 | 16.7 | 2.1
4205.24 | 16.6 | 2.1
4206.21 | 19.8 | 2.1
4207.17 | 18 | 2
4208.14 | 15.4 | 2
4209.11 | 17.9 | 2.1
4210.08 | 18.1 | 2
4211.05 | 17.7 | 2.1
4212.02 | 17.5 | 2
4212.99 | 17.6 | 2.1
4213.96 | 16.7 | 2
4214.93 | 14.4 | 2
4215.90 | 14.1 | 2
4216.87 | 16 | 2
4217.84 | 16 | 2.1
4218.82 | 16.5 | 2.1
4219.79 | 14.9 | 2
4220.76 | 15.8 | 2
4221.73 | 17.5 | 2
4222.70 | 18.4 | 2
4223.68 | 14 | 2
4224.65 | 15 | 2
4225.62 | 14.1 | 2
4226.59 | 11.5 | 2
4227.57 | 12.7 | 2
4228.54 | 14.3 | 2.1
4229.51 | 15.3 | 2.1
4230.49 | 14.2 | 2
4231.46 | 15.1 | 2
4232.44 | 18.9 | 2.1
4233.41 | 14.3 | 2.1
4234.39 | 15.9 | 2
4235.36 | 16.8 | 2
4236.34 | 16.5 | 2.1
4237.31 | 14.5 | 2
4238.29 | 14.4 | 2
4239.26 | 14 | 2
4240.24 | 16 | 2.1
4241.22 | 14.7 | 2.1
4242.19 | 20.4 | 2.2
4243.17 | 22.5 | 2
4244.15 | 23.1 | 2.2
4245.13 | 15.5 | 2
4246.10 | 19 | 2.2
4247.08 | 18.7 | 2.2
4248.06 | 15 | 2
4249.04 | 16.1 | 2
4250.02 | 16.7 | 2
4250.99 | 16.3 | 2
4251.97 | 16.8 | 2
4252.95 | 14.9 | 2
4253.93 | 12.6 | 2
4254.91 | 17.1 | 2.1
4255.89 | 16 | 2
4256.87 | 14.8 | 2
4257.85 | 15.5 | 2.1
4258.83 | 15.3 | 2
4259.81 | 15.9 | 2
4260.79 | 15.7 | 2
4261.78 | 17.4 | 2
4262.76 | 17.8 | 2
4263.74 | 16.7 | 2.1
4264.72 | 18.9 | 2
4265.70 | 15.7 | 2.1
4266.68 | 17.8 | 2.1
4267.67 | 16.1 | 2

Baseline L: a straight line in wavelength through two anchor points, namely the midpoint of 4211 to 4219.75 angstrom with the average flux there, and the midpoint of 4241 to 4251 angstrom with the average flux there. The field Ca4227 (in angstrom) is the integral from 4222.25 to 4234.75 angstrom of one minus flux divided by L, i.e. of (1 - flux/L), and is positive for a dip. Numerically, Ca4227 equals 1.6 angstrom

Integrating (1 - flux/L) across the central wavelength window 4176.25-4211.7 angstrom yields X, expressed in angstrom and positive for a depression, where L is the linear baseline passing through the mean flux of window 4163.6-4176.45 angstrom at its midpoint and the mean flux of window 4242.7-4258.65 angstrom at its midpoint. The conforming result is -0.5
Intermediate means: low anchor 15.3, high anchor 16.9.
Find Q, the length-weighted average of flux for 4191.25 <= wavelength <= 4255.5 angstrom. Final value 16.2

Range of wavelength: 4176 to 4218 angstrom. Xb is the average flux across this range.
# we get 16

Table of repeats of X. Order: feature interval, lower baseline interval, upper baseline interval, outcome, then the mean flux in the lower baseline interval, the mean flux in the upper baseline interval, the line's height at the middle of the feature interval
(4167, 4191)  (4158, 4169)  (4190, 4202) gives 0.5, 15.5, 15.7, 15.6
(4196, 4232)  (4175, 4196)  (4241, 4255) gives 1.6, 15.7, 17.4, 16.5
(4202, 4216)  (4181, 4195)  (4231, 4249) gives -0.5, 15.9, 16.9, 16.3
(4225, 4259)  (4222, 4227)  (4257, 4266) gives -0.9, 14.8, 16.5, 15.6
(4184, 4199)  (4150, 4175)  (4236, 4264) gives -0.8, 14.9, 16.5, 15.4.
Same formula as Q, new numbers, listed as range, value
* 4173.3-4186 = 14.9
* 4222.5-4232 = 14.4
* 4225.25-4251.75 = 16.2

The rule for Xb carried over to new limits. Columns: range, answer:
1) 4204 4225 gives 16.6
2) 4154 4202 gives 15.4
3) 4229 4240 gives 15.5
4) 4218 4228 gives 15.1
